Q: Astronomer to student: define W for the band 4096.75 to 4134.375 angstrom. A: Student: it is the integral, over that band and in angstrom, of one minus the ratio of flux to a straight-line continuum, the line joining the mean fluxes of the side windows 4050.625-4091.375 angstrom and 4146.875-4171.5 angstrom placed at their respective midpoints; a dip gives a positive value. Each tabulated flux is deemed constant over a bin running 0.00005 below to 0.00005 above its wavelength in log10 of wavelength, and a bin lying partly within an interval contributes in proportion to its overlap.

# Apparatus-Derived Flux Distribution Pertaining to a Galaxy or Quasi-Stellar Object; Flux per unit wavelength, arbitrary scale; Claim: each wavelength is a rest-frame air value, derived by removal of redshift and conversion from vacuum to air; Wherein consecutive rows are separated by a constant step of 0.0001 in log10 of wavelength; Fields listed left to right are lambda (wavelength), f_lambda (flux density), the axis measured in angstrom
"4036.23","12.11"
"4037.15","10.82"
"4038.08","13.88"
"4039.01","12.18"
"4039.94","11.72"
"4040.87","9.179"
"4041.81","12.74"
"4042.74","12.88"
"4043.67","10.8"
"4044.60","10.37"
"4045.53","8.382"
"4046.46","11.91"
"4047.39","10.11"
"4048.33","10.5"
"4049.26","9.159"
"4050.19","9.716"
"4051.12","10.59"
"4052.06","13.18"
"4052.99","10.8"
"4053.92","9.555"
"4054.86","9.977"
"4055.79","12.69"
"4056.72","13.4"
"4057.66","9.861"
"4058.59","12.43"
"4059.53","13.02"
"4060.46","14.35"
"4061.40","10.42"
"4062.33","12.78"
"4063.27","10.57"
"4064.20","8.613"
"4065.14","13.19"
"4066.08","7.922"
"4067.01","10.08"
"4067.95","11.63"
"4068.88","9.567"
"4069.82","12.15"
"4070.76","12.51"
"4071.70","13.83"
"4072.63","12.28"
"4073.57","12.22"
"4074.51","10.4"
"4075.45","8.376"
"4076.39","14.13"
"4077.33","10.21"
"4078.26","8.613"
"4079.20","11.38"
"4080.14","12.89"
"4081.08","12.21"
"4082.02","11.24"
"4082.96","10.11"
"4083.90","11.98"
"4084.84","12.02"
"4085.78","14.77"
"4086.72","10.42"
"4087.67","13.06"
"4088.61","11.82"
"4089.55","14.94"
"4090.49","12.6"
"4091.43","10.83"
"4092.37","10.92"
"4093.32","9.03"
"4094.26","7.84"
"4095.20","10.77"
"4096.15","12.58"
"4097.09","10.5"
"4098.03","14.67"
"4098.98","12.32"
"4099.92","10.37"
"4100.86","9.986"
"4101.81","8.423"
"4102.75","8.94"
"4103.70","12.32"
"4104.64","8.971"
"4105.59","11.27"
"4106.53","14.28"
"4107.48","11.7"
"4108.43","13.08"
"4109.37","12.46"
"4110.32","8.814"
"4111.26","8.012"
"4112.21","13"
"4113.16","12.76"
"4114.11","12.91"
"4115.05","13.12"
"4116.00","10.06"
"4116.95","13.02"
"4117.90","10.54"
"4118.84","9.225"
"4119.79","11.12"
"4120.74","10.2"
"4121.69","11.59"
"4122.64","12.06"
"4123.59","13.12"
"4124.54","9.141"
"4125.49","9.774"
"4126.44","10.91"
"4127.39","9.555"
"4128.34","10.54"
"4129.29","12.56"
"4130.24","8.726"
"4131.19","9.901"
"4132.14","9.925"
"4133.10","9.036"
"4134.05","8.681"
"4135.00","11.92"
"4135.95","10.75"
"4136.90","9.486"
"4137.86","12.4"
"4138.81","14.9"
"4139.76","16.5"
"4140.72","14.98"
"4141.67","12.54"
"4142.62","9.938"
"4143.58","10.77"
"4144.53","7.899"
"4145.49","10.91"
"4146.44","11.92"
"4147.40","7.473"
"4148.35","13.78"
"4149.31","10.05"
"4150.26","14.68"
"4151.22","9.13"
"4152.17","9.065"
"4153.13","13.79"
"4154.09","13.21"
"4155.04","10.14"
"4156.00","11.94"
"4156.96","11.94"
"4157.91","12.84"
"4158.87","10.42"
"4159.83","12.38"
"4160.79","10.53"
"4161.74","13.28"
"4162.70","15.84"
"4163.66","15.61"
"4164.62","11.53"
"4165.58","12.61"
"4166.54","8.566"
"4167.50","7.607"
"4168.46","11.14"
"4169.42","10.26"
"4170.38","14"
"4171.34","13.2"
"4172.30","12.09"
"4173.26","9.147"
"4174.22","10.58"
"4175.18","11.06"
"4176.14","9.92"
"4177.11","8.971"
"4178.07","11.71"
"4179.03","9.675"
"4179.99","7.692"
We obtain 2.27 angstrom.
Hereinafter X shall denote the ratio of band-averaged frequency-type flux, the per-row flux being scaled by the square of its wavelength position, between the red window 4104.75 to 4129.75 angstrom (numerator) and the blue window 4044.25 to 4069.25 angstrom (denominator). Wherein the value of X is 1.1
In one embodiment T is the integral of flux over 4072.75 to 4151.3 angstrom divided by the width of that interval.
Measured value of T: 11.3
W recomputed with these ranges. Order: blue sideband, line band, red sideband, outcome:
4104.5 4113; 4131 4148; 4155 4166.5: 1.2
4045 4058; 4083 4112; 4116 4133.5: -1.9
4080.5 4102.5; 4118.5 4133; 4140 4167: 1.3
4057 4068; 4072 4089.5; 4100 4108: -1.0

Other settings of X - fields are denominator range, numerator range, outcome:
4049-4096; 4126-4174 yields 1.04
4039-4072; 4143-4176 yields 1.08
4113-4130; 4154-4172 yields 1.09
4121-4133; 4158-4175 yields 1.13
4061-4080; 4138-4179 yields 1.09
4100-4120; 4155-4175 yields 1.08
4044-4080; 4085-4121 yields 1.05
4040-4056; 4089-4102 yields 1.07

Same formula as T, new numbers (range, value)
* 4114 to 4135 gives 10.7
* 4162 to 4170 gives 11.7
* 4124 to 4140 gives 10.8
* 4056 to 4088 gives 11.5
